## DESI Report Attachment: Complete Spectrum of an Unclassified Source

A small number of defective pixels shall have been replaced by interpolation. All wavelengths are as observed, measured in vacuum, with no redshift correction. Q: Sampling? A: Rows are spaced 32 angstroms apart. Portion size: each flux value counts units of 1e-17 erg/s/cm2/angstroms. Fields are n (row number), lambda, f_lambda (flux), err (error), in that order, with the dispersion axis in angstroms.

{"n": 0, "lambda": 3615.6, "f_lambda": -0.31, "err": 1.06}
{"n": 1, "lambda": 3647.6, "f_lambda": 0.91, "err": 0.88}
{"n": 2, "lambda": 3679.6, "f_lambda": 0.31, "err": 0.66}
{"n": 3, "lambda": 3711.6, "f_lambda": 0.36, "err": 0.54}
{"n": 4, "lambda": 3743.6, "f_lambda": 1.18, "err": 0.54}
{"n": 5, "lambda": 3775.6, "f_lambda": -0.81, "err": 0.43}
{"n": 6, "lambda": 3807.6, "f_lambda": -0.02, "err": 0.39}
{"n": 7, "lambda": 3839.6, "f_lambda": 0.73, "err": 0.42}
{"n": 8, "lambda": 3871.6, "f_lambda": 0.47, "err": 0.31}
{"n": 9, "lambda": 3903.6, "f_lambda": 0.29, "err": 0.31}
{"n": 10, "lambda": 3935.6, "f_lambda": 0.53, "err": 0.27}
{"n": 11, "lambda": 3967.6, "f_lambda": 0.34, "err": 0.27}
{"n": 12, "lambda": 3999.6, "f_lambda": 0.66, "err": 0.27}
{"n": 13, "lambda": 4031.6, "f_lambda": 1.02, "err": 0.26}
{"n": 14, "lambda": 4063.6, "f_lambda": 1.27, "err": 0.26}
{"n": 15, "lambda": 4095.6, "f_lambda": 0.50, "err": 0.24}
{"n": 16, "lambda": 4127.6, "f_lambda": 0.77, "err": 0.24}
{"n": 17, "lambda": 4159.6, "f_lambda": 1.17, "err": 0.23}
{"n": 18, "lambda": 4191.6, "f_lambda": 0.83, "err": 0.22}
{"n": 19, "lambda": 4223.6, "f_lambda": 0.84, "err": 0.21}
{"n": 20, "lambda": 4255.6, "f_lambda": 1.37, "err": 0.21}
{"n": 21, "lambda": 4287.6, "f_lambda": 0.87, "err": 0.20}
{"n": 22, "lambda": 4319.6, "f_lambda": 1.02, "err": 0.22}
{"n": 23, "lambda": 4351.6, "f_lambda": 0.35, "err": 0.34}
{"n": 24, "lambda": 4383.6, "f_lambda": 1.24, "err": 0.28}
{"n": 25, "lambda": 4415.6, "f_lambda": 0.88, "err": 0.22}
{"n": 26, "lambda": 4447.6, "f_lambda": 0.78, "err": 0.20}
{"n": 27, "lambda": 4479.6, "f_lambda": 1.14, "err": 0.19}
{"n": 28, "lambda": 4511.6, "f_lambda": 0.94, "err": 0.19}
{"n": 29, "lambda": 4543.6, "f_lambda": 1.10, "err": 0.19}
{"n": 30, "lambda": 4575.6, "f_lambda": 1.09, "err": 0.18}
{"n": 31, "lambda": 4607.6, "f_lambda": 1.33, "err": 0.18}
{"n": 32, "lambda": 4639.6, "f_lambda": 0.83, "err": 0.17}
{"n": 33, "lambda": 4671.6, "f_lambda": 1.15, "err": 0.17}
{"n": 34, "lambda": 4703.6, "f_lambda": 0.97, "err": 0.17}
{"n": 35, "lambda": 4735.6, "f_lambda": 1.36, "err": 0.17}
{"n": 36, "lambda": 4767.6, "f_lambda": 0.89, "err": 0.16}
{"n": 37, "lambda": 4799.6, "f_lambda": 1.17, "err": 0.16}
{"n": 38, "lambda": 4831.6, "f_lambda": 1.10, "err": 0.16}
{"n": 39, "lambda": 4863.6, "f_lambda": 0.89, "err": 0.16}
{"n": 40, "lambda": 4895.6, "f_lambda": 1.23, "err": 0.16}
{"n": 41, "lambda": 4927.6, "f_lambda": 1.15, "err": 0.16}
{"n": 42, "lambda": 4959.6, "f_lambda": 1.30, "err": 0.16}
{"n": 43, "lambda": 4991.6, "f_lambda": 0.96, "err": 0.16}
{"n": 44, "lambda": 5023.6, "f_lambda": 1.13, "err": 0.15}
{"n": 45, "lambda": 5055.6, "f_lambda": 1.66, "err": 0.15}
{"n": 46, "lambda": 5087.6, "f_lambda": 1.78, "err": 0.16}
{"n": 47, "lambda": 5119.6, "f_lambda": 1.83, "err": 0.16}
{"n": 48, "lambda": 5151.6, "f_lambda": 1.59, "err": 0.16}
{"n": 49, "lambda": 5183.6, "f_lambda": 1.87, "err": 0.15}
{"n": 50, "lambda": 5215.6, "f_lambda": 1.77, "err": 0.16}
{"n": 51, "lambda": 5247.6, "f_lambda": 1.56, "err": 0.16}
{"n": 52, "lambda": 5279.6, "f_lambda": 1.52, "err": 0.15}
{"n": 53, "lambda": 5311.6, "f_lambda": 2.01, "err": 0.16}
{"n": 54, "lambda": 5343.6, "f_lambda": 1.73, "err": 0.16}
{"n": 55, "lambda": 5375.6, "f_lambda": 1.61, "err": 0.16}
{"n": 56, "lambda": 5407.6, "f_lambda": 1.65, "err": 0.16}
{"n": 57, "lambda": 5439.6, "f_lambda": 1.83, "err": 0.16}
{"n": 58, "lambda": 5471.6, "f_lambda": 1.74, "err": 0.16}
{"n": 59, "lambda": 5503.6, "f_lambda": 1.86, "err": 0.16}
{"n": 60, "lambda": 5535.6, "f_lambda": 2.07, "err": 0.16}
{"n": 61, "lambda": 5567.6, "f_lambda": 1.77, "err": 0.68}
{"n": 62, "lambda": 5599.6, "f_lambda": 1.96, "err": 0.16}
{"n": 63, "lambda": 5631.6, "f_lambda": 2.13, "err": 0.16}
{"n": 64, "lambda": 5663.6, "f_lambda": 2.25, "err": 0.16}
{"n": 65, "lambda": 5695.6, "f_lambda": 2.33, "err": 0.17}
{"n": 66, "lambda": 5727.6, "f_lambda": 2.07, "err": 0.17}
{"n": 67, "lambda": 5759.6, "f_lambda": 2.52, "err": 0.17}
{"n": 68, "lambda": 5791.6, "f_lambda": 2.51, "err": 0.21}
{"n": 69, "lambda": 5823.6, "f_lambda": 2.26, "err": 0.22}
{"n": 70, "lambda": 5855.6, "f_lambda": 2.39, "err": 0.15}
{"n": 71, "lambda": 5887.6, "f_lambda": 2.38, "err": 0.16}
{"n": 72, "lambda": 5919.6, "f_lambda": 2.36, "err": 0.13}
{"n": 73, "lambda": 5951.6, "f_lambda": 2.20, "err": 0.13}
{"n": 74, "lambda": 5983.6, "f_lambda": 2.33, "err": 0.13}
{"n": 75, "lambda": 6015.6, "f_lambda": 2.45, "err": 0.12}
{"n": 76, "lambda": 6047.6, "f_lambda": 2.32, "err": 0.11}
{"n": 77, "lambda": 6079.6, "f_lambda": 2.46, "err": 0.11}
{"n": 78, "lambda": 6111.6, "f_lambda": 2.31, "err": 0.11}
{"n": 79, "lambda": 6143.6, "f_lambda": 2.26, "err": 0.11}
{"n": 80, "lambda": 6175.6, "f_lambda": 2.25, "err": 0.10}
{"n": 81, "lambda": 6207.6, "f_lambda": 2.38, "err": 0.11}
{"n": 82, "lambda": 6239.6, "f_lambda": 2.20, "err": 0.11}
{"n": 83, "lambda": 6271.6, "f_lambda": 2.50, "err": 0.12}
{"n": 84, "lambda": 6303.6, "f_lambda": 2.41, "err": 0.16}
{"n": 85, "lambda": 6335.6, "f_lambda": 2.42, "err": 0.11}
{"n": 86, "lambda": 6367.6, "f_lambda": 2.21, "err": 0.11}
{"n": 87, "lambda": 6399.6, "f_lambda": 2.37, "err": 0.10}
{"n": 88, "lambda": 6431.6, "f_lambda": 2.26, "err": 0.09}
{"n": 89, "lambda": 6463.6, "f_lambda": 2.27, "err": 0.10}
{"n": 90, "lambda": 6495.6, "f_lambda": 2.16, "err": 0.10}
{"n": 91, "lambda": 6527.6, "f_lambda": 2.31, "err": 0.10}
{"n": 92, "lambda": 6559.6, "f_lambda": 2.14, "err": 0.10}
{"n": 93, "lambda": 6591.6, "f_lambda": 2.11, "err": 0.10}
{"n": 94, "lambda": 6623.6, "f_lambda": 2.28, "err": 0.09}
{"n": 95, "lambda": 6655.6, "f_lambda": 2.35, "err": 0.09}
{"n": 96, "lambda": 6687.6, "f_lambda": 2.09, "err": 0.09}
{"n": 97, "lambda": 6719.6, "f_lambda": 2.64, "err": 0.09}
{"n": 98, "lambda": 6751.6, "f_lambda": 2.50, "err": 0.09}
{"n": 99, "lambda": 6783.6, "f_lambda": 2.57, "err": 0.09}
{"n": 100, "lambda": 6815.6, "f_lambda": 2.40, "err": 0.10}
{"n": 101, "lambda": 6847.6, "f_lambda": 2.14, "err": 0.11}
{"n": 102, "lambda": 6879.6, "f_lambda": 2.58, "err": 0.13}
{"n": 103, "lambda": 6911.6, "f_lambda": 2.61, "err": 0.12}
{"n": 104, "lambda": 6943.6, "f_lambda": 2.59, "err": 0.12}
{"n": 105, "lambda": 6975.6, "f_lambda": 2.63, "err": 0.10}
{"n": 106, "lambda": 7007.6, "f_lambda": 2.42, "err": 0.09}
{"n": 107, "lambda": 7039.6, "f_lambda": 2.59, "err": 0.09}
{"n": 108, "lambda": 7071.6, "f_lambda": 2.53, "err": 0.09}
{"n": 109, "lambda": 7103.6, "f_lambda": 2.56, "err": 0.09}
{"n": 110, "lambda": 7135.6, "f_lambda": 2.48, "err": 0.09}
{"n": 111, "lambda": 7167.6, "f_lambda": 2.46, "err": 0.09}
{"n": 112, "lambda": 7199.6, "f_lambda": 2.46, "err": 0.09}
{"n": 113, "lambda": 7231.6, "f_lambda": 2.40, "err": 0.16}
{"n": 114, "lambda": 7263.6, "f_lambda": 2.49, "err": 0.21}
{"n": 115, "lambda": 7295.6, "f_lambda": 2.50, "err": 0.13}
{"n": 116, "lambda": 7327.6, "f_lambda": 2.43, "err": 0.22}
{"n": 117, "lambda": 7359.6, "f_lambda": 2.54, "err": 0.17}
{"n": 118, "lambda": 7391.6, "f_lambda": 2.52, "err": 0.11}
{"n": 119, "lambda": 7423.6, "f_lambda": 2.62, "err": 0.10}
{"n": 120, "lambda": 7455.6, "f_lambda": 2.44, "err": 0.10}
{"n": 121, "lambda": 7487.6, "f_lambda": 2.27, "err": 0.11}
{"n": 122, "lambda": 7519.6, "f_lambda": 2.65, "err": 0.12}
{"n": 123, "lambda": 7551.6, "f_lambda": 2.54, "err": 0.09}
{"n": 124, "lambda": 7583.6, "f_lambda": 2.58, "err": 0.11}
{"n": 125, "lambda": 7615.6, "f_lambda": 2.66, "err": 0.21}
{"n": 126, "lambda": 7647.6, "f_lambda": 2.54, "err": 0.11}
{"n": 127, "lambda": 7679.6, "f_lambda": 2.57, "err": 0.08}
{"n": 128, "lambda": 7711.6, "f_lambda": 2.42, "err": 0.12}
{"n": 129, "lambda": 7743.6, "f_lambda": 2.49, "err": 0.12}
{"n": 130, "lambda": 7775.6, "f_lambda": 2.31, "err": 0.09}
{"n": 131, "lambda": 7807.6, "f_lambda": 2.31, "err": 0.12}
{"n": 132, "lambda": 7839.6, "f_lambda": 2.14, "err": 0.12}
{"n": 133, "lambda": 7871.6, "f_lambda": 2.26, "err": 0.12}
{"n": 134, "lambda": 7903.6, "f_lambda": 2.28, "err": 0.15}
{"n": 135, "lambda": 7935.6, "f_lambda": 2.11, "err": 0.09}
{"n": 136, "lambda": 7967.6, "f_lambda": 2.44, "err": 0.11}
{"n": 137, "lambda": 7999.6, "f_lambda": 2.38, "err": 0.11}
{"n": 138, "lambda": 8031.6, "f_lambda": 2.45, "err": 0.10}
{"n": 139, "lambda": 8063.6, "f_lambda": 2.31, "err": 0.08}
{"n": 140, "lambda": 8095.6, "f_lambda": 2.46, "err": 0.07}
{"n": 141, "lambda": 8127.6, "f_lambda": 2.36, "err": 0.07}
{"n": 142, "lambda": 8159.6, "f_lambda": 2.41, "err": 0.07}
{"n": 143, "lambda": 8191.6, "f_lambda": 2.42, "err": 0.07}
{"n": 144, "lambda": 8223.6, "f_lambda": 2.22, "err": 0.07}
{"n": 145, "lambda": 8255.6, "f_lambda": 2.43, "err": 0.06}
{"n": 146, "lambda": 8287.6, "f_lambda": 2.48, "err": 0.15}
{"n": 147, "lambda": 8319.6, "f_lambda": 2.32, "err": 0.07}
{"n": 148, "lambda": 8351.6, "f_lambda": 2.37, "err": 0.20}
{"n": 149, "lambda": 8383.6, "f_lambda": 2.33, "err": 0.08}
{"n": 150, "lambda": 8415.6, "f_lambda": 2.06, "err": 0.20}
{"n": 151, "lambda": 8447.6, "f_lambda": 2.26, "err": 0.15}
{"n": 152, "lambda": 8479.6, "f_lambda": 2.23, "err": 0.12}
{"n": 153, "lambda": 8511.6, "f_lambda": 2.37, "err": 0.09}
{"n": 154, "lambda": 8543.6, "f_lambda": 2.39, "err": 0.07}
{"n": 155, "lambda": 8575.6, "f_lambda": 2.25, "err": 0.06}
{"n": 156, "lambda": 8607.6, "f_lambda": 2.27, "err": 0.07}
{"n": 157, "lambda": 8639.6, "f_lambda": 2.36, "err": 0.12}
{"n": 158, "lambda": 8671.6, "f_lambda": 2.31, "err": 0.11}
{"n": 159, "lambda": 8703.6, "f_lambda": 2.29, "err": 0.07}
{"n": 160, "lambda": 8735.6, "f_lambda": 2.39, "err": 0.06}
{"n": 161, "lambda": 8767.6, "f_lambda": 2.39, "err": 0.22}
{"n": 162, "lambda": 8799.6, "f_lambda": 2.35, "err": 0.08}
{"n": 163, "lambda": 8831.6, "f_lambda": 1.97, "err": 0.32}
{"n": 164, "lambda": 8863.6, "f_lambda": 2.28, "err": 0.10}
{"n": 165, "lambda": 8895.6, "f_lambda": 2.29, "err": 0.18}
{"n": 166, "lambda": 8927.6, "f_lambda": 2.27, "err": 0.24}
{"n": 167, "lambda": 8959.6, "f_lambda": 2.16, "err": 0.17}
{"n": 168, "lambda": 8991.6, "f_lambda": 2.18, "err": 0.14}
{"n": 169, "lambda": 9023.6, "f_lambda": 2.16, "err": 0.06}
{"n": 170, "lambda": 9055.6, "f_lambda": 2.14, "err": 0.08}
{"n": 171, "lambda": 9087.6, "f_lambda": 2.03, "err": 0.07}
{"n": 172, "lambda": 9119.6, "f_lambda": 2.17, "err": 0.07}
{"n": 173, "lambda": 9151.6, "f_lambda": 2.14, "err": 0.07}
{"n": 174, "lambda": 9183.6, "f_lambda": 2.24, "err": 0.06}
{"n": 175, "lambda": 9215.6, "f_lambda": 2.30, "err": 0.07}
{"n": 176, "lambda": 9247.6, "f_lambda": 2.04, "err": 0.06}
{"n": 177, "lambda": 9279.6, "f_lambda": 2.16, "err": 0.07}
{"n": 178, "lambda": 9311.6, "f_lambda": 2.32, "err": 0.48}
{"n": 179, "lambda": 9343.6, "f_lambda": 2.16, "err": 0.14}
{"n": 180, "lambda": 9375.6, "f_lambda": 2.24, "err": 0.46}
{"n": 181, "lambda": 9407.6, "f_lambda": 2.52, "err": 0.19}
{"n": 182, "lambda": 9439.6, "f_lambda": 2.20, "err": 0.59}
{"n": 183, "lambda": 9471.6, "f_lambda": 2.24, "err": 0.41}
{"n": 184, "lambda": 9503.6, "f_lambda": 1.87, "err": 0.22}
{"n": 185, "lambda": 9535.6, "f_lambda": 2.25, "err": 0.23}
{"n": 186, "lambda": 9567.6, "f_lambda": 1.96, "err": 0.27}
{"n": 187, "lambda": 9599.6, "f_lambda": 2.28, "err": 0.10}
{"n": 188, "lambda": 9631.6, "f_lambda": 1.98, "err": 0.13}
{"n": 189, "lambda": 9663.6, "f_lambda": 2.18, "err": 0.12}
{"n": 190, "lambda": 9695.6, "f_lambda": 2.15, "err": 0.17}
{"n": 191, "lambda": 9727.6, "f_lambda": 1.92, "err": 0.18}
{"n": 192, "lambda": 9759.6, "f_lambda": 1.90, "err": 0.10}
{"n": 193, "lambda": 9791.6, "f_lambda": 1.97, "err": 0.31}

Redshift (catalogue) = 0.267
